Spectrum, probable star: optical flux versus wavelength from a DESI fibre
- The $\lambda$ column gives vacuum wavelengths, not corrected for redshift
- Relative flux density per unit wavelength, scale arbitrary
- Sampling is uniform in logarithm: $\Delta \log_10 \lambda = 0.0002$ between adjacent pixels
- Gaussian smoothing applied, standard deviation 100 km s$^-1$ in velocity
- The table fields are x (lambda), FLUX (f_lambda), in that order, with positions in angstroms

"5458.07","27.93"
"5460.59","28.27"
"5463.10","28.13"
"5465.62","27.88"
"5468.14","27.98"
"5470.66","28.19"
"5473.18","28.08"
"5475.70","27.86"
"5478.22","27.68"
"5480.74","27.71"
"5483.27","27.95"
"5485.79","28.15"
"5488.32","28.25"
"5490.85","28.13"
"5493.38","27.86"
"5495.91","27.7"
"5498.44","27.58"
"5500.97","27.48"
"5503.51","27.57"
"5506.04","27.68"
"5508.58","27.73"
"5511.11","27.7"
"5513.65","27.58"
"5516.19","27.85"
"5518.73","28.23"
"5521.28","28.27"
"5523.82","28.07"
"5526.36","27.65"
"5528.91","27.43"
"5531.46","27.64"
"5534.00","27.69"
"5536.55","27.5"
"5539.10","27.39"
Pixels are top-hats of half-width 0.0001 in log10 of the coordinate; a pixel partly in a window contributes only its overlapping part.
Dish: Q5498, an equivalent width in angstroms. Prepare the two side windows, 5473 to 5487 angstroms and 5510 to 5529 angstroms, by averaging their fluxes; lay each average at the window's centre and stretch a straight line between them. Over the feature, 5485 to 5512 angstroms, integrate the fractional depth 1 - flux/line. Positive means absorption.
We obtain 0.1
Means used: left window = 27.9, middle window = 27.8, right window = 27.9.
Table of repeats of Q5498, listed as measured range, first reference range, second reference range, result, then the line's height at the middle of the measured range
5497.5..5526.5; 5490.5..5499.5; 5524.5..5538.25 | -0.1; 27.7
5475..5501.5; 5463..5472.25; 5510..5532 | 0.1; 27.9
